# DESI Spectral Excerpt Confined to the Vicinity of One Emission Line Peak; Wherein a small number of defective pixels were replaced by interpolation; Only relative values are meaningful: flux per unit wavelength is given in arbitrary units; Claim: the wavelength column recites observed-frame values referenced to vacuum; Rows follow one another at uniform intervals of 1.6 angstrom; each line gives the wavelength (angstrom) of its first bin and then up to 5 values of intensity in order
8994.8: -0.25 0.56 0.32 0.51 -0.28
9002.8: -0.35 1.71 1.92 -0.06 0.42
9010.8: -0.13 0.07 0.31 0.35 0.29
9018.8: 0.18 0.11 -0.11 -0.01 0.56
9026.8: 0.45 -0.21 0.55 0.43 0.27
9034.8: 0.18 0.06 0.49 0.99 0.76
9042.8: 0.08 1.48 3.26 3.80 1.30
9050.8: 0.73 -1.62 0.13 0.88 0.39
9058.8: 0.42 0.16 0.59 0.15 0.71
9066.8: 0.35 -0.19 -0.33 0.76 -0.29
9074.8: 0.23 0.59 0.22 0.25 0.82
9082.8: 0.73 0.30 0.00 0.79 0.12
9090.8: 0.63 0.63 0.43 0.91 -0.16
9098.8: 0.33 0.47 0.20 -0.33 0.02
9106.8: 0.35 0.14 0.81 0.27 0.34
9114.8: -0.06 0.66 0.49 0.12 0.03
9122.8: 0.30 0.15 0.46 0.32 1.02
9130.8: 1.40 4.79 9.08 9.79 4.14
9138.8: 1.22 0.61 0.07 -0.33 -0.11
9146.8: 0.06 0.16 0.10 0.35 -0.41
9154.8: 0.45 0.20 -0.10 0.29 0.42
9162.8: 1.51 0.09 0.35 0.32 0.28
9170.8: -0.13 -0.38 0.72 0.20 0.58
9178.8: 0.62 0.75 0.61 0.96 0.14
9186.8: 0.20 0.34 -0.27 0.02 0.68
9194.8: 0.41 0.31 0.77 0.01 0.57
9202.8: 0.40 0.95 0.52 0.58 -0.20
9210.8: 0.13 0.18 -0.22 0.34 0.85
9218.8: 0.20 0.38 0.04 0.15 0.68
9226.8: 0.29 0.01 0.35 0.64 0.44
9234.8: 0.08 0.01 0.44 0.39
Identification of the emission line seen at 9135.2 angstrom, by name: [O III]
